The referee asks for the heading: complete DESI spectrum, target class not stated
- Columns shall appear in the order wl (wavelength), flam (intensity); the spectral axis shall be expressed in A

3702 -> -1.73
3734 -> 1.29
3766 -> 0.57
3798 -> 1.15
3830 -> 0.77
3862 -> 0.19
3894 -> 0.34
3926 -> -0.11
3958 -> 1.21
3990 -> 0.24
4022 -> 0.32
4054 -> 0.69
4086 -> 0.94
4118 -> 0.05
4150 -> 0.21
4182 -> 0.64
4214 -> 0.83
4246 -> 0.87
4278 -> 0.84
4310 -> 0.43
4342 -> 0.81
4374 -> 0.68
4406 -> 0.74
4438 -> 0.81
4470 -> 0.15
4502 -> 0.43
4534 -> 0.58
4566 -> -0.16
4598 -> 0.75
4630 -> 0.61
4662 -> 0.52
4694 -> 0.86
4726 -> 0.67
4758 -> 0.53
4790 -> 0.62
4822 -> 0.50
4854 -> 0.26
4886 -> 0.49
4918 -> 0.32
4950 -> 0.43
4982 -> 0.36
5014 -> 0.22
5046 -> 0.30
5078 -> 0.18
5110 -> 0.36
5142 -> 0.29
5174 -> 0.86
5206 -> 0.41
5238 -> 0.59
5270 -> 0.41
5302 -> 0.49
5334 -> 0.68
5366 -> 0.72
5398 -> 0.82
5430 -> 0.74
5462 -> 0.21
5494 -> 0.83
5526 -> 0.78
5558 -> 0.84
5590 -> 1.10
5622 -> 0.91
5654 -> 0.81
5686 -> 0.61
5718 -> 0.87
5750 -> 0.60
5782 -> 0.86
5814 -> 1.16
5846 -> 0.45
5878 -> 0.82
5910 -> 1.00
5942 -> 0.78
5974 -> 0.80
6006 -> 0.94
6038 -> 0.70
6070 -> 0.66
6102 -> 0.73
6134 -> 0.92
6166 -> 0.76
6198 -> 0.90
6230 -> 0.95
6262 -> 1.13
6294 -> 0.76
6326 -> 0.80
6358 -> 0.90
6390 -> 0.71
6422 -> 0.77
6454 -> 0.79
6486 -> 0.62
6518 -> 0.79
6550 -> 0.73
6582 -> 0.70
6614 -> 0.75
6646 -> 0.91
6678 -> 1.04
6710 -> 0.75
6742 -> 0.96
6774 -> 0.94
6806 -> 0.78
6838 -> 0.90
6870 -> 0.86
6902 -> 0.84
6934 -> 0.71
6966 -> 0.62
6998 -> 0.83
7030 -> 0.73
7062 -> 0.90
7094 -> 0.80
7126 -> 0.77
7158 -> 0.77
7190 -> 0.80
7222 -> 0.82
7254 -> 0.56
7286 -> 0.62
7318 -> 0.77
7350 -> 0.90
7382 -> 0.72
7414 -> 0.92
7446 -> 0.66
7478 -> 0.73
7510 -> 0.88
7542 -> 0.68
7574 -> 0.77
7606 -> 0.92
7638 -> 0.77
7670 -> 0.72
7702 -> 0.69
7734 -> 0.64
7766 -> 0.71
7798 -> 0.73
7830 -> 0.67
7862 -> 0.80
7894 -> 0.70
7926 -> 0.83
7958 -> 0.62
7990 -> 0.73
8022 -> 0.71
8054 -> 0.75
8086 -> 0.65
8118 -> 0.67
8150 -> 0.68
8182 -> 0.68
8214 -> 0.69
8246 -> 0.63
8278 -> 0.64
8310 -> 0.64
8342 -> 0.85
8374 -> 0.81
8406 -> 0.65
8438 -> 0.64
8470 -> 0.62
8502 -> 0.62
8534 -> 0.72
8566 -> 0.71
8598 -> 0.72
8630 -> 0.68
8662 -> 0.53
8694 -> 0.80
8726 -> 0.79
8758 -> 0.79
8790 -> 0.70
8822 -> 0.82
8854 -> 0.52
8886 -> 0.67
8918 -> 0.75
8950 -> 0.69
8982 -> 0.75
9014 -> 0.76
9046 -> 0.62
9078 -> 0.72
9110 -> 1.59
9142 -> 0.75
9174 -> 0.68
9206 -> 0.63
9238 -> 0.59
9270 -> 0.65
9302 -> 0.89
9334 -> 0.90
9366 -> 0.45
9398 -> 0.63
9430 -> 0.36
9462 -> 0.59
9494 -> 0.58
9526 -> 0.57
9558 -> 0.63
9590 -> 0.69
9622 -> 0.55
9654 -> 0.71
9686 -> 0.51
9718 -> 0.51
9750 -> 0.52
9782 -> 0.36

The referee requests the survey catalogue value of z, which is 0.386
